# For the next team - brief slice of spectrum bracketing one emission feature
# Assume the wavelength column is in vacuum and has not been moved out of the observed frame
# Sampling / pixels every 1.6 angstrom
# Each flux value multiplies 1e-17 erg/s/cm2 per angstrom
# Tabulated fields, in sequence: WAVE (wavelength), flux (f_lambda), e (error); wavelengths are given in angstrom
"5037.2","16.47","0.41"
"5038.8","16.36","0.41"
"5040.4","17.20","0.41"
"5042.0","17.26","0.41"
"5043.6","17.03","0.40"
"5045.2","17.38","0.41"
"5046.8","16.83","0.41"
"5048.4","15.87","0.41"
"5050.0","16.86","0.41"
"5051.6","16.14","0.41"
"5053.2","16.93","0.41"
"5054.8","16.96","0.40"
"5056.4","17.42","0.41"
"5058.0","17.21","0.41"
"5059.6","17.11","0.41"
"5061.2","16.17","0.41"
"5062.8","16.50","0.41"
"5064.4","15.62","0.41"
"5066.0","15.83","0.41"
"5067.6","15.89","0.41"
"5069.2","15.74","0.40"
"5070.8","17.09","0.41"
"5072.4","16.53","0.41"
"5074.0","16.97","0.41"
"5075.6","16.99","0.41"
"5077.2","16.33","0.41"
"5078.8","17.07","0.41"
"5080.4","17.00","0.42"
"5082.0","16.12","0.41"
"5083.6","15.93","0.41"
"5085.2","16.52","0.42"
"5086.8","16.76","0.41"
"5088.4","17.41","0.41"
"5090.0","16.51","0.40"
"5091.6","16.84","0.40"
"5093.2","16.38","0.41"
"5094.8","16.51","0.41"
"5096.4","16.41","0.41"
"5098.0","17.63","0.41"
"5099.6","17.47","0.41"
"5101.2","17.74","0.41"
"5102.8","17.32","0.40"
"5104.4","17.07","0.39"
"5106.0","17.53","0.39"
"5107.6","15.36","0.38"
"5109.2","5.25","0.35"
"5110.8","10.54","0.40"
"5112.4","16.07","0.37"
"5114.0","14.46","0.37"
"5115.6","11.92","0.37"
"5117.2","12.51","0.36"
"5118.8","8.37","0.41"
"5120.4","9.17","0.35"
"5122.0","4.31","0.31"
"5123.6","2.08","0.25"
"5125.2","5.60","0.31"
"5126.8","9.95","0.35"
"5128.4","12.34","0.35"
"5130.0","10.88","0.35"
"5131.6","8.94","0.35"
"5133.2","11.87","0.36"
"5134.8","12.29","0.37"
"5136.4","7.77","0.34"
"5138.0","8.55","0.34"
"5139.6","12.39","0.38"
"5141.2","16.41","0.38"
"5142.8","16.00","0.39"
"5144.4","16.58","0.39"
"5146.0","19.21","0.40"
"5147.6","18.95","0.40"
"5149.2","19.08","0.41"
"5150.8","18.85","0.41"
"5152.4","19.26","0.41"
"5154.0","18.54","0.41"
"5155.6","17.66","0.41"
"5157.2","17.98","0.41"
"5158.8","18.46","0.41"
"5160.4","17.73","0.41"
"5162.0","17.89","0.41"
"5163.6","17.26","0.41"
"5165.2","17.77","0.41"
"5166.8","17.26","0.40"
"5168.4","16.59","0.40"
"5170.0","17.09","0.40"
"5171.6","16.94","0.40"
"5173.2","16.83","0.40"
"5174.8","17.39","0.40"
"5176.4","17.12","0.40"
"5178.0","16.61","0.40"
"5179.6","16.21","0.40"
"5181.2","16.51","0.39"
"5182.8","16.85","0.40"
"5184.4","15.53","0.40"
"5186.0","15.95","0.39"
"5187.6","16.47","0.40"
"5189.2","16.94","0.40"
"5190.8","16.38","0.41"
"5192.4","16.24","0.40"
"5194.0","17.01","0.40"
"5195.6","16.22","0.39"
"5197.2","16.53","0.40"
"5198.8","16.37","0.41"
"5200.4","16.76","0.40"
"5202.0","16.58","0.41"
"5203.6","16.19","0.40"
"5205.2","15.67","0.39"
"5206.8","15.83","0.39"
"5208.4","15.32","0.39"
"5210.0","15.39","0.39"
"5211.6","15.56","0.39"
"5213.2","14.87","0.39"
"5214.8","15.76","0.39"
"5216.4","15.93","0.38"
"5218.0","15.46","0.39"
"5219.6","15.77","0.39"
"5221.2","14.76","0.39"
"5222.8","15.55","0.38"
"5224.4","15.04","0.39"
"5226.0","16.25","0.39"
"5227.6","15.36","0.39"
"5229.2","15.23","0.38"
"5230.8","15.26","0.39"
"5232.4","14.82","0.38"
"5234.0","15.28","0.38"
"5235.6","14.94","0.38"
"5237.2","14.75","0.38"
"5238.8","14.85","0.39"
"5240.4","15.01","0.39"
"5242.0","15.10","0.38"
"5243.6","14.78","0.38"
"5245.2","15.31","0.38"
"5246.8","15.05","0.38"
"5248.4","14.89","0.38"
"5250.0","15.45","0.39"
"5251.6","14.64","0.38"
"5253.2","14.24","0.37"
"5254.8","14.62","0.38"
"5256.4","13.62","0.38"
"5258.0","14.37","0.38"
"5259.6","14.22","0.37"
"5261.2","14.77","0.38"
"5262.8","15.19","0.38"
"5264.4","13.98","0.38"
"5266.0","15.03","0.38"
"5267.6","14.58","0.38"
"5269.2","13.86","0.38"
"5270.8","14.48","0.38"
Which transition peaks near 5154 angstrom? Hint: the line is Mg II 2798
